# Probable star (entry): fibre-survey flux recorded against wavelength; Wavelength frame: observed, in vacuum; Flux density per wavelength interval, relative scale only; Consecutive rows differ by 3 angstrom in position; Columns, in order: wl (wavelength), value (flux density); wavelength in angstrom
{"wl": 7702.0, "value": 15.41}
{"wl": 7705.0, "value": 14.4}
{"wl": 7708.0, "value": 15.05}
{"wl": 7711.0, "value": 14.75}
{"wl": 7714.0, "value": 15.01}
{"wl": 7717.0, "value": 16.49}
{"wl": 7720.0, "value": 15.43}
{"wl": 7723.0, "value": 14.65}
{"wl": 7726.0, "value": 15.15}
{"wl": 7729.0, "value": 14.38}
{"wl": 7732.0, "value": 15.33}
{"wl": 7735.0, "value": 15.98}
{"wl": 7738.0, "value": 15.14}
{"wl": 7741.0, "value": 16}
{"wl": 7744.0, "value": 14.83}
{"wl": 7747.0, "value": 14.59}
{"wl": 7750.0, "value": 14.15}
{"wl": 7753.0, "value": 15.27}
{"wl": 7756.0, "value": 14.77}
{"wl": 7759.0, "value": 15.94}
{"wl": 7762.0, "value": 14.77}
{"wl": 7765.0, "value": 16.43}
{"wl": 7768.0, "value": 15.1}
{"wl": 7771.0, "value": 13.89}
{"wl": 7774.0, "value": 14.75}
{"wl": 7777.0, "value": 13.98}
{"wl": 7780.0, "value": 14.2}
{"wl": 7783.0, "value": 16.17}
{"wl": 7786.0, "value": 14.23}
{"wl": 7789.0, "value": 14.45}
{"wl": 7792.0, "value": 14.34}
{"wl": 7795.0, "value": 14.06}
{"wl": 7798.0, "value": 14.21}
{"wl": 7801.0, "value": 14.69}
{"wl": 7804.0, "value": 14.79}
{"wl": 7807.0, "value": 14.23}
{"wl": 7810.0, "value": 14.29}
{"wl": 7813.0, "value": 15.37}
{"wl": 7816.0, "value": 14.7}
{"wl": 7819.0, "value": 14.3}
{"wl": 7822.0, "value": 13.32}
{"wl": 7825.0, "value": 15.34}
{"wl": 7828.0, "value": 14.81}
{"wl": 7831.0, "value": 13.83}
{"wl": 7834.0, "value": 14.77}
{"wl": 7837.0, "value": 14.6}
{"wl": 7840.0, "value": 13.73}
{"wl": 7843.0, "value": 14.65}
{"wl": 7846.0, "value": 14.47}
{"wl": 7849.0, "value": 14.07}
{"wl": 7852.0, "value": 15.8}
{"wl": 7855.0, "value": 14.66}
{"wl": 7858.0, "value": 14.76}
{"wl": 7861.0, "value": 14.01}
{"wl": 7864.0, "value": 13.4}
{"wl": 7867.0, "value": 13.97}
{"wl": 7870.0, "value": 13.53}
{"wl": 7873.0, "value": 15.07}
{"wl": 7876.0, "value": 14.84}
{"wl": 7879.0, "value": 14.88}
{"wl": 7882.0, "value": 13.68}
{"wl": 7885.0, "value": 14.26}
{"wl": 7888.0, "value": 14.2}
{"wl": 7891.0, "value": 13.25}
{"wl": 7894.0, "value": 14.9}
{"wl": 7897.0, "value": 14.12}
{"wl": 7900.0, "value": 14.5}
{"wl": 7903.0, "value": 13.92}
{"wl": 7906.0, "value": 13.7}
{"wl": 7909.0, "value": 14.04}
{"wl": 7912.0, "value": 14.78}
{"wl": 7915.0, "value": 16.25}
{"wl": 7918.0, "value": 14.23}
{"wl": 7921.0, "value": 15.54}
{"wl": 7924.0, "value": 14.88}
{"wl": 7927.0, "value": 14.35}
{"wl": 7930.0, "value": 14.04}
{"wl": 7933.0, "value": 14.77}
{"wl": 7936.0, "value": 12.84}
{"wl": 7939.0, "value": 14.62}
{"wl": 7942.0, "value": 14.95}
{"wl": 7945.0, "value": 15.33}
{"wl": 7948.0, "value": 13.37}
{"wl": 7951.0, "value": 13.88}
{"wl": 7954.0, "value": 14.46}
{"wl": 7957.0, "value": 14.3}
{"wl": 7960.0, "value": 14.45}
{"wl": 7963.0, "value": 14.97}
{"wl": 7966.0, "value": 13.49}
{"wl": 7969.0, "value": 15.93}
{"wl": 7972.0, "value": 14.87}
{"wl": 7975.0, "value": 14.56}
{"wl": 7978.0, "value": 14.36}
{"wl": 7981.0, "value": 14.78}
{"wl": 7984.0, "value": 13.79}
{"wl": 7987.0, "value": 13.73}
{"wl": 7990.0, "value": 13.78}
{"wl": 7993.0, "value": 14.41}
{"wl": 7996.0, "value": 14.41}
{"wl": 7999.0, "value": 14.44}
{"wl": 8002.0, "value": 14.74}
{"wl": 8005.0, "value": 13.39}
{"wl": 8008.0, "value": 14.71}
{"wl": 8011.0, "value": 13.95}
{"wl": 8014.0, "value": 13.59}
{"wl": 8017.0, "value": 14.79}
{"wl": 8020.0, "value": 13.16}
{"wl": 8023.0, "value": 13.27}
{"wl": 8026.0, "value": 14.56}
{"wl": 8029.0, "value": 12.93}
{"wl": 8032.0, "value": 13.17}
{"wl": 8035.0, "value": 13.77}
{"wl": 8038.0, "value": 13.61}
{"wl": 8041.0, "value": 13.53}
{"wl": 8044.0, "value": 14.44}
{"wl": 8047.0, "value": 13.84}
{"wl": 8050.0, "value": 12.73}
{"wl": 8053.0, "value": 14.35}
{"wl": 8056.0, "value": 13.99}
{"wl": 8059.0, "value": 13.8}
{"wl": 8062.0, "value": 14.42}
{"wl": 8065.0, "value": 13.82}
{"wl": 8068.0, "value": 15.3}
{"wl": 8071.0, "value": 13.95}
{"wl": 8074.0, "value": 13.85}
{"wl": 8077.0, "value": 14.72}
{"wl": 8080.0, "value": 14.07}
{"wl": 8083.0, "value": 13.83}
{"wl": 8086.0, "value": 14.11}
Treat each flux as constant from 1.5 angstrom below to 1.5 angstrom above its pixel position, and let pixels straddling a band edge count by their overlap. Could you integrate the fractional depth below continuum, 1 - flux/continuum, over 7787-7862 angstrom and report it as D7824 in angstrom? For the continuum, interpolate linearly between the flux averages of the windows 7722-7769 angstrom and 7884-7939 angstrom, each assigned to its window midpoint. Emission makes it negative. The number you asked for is 1.49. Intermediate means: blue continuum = 15.2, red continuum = 14.4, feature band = 14.5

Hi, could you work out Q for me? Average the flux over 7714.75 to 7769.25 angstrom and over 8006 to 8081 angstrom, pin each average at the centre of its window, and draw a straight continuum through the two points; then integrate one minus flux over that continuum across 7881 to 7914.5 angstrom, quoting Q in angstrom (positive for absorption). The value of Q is 0.85 angstrom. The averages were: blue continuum 15.2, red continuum 13.9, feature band 14.2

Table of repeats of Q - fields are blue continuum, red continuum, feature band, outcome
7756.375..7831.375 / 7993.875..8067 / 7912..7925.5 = -0.9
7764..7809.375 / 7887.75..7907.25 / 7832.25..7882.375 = -0.5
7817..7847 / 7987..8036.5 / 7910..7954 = -1.3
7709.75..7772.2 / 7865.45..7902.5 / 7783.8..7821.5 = 0.7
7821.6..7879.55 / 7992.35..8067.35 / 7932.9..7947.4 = -0.2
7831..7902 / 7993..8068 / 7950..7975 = -0.8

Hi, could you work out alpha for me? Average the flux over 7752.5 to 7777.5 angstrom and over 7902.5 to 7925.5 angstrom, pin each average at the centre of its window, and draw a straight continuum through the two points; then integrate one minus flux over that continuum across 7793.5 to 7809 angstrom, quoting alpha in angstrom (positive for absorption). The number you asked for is 0.6 angstrom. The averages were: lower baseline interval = 15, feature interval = 14.4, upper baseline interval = 14.7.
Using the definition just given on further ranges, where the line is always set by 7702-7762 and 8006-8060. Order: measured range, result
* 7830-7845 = 0.32 angstrom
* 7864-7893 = 0.62 angstrom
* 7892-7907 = 0.17 angstrom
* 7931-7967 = -0.35 angstrom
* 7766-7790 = 0.45 angstrom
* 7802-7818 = 0.12 angstrom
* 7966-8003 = -1.16 angstrom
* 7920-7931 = -0.33 angstrom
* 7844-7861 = -0.11 angstrom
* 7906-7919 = -0.36 angstrom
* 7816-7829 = 0.23 angstrom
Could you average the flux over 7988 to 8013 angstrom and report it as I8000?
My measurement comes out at 14.2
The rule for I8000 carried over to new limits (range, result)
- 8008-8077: 13.9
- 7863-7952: 14.3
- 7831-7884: 14.4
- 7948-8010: 14.3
